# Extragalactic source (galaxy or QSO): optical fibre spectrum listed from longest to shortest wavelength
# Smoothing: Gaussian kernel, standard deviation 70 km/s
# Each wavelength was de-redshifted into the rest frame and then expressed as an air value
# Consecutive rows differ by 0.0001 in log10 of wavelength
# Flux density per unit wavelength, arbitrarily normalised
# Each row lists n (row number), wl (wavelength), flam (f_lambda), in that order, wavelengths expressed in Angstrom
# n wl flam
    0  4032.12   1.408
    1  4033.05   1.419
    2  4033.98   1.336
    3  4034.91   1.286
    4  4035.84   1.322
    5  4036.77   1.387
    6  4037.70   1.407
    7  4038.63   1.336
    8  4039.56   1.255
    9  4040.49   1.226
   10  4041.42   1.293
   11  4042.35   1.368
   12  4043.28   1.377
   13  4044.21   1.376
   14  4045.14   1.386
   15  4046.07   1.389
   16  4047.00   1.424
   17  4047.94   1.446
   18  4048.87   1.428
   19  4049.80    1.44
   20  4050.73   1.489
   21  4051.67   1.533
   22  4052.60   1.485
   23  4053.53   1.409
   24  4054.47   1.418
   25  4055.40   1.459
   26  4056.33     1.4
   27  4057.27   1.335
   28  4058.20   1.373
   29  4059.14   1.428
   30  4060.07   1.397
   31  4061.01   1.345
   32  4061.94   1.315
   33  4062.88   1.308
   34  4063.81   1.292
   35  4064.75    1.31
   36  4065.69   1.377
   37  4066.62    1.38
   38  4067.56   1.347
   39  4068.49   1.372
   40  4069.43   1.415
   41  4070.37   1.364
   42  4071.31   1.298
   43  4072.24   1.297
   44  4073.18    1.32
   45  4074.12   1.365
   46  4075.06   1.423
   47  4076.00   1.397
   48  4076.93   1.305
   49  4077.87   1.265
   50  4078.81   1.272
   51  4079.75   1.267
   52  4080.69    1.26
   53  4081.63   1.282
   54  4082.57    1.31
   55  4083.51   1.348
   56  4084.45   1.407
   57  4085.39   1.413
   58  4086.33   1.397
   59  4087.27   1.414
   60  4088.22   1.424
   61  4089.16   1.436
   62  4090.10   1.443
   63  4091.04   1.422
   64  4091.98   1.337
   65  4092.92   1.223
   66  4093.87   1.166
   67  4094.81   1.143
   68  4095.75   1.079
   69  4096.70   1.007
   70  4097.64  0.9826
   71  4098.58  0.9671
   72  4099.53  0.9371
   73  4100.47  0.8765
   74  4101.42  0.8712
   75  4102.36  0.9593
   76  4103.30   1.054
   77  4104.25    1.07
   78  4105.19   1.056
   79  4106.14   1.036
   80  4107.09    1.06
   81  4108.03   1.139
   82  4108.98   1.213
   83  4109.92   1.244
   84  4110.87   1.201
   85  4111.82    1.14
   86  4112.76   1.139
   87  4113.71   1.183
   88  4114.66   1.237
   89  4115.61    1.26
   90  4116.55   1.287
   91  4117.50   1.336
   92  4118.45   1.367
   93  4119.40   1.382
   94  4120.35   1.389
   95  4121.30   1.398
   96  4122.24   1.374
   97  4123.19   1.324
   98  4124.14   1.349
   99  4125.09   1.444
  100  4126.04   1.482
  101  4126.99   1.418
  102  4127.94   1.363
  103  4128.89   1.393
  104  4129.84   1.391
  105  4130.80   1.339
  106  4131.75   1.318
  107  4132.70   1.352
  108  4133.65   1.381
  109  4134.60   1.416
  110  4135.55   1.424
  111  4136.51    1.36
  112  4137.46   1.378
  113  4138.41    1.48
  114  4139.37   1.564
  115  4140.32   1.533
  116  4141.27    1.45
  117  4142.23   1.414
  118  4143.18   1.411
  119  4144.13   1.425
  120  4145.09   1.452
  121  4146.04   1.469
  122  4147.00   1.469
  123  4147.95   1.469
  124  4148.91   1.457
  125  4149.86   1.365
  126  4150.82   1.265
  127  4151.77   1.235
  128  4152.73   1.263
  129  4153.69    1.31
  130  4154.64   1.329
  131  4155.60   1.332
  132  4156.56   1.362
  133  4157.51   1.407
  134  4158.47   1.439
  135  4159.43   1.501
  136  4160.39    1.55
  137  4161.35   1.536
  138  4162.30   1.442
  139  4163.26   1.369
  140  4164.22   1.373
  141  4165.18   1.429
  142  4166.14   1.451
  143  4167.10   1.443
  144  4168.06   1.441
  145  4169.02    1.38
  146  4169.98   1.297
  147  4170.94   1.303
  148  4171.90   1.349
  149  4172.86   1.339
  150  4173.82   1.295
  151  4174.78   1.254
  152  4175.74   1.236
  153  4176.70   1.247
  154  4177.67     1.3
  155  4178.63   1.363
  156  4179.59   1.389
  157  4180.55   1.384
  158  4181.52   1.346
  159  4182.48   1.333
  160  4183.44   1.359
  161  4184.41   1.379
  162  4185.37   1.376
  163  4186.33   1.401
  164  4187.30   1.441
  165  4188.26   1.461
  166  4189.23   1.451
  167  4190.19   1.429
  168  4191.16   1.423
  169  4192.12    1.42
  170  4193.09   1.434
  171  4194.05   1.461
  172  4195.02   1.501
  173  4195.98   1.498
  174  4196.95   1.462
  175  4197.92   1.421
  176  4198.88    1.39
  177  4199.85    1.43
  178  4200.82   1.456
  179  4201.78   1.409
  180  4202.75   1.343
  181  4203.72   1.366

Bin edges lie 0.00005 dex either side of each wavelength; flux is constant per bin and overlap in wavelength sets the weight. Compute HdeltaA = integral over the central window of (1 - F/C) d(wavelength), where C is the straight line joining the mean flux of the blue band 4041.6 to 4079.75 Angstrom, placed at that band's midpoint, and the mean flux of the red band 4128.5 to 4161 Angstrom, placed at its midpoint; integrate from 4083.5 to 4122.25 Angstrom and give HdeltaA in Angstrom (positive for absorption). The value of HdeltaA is 5.1 Angstrom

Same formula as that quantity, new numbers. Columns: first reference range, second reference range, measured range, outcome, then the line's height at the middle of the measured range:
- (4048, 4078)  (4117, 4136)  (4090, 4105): 3.2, 1.38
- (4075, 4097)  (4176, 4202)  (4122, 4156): -0.9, 1.36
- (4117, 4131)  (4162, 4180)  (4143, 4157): -0.1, 1.37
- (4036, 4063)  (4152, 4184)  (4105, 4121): 1.8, 1.38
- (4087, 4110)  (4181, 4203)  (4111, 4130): -2.0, 1.2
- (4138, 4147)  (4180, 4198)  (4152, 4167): 0.5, 1.45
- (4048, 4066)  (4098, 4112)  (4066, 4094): -2.7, 1.23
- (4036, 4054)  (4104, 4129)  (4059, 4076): 0.0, 1.35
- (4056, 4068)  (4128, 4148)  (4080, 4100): 1.8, 1.38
